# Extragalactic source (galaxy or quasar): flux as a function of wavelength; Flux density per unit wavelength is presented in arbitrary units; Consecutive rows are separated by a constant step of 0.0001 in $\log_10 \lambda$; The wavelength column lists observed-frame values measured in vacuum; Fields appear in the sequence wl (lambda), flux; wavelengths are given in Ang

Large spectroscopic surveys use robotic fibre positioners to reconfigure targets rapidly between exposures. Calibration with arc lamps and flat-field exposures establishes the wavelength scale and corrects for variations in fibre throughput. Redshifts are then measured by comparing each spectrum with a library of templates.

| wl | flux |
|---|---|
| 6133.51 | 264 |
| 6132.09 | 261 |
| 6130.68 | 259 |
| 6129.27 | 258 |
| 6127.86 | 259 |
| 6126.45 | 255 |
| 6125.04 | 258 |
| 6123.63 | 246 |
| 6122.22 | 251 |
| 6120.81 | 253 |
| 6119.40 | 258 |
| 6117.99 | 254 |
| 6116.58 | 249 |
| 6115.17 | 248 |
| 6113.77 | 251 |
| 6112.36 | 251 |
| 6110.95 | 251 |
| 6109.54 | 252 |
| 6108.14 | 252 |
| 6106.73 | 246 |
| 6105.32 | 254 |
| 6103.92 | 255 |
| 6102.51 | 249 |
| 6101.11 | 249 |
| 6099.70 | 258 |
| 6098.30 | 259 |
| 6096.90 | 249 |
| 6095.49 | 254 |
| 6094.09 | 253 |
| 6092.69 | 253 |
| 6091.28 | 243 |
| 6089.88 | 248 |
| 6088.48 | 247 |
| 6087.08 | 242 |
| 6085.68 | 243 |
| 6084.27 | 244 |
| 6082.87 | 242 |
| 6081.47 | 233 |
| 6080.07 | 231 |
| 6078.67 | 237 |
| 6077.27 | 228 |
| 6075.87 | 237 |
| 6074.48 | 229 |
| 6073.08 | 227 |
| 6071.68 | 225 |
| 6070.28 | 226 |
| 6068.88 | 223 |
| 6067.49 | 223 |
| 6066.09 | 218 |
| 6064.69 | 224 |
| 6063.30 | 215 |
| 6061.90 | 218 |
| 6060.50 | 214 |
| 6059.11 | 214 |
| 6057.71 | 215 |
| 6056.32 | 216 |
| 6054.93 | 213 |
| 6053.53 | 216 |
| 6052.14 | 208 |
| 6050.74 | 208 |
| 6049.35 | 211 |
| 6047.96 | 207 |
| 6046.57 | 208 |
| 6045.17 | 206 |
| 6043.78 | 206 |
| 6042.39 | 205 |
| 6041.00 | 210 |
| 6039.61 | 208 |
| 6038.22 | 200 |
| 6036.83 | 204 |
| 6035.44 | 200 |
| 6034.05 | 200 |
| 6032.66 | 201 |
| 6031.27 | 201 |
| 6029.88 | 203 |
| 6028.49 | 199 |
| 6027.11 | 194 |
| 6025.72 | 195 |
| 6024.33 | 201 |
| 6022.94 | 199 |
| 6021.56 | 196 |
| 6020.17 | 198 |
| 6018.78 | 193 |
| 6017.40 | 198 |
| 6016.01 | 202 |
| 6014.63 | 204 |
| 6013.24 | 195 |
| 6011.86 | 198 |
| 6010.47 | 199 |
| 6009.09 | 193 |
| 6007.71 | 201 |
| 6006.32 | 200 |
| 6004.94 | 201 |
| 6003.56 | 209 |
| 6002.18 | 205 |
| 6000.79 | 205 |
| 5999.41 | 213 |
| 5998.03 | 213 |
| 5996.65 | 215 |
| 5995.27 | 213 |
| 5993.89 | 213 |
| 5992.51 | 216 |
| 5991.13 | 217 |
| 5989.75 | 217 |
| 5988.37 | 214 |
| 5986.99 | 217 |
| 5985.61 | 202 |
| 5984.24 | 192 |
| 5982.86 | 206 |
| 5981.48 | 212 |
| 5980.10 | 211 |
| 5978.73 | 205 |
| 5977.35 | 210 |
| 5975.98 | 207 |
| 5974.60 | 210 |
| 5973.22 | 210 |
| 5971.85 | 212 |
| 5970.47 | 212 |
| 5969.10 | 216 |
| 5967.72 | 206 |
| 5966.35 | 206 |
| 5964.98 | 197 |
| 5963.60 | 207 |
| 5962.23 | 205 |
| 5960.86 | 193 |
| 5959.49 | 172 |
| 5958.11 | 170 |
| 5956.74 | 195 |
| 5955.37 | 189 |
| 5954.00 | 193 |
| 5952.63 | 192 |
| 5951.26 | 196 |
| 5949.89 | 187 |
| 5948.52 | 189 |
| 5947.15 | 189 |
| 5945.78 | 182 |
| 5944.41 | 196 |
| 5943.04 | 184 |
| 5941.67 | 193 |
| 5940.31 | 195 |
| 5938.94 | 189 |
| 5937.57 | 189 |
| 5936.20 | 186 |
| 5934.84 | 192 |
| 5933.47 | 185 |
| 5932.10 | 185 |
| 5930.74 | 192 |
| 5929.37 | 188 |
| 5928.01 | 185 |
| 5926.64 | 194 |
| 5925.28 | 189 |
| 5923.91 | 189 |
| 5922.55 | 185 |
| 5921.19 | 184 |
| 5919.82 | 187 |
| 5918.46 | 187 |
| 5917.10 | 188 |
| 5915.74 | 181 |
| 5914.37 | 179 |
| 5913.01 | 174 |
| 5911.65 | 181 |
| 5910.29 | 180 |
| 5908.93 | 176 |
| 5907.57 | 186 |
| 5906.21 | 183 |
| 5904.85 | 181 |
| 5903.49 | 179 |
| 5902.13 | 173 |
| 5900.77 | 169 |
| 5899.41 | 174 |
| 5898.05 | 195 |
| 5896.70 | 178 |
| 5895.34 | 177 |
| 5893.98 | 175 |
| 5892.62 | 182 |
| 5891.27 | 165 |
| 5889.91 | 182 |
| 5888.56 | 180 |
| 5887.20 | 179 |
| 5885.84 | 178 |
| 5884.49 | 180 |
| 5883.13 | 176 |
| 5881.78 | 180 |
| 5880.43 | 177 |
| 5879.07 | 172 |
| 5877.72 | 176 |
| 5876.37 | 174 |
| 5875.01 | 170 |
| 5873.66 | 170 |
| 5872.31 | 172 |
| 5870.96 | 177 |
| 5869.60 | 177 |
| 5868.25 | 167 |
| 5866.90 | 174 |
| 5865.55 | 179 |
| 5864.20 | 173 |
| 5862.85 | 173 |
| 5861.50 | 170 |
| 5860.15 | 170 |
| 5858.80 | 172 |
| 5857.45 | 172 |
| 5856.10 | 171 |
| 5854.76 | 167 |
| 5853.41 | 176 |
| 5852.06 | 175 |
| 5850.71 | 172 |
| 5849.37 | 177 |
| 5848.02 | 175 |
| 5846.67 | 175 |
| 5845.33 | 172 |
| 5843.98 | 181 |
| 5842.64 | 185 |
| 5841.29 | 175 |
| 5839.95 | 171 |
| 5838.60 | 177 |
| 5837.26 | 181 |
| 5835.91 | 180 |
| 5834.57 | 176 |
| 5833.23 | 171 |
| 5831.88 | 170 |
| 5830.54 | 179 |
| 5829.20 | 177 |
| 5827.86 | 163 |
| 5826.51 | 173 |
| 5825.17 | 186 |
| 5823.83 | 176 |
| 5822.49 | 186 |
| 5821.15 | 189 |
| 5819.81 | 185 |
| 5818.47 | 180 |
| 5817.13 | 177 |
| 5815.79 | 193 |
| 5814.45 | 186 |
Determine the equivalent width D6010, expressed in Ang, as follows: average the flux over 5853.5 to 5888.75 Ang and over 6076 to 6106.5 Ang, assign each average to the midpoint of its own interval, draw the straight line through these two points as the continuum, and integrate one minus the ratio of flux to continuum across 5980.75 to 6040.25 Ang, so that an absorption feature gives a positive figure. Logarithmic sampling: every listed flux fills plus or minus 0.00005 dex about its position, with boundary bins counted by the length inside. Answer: 4.2 Ang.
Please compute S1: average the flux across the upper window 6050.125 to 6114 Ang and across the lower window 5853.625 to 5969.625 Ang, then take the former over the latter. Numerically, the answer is 1.3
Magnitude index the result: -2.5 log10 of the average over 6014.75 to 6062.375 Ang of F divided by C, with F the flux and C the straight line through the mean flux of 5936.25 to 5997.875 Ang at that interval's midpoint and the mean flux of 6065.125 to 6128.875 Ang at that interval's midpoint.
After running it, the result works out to 0.10 mag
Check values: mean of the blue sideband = 201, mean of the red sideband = 245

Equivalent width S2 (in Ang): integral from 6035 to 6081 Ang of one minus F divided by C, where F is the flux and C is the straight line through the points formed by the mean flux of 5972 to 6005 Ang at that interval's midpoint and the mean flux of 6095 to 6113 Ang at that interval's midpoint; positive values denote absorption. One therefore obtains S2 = 3.8 Ang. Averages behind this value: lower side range 210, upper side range 252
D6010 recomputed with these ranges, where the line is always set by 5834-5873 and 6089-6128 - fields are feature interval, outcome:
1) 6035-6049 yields 1.6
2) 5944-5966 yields 1.5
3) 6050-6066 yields 1.5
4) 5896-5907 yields 0.6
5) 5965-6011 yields 1.5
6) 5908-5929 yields 1.1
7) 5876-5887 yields 0.4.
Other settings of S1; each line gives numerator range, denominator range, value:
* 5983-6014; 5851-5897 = 1.18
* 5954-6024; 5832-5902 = 1.16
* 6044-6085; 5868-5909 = 1.25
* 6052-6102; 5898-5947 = 1.26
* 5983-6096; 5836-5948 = 1.19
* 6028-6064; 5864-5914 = 1.18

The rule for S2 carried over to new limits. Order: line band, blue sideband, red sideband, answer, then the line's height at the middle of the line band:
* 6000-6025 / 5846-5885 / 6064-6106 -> 2.09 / 218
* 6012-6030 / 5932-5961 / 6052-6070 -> 0.78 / 207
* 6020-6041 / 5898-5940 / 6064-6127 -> 2.04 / 222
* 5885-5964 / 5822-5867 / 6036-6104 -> 3.53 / 194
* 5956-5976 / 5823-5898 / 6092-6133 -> 0.68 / 208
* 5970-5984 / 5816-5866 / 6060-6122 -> 0.18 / 212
